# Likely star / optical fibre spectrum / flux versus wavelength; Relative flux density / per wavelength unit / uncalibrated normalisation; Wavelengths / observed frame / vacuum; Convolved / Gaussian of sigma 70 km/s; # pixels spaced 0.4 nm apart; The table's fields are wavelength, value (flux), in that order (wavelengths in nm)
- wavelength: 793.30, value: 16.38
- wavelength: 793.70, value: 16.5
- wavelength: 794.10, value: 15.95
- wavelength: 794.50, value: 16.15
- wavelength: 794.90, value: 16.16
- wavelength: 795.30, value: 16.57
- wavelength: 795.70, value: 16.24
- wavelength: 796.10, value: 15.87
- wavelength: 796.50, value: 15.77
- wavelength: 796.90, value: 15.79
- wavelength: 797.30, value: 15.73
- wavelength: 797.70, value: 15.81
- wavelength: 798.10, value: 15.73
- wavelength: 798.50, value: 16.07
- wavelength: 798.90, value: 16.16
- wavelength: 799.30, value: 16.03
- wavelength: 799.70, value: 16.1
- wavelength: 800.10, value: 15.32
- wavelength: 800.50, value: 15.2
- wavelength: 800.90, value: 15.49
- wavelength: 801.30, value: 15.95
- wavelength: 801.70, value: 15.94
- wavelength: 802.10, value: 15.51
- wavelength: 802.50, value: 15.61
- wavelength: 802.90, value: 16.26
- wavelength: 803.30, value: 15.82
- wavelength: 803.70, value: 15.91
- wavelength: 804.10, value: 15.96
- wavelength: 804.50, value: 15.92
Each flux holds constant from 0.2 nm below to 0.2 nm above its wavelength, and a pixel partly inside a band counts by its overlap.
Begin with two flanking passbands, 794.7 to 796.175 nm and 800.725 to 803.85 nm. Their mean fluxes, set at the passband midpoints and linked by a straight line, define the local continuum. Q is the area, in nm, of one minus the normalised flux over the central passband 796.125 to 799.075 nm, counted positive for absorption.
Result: 0.04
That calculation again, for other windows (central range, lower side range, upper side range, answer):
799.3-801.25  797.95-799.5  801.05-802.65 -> 0.03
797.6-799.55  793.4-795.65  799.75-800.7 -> -0.04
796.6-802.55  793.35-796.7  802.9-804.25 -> 0.10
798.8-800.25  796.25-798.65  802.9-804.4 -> 0.00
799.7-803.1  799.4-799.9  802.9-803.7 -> 0.07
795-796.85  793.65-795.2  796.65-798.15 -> -0.01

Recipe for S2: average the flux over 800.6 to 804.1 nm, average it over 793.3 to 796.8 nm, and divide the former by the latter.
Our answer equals 0.98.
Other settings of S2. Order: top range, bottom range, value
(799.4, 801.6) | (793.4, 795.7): 0.96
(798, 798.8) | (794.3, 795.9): 0.98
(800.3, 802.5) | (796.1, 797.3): 0.99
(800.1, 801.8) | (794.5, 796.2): 0.96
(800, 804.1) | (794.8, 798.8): 0.98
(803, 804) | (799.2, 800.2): 1.00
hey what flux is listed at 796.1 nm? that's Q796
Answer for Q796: 15.87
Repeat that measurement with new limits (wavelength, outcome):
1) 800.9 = 15.49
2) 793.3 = 16.38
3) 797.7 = 15.81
